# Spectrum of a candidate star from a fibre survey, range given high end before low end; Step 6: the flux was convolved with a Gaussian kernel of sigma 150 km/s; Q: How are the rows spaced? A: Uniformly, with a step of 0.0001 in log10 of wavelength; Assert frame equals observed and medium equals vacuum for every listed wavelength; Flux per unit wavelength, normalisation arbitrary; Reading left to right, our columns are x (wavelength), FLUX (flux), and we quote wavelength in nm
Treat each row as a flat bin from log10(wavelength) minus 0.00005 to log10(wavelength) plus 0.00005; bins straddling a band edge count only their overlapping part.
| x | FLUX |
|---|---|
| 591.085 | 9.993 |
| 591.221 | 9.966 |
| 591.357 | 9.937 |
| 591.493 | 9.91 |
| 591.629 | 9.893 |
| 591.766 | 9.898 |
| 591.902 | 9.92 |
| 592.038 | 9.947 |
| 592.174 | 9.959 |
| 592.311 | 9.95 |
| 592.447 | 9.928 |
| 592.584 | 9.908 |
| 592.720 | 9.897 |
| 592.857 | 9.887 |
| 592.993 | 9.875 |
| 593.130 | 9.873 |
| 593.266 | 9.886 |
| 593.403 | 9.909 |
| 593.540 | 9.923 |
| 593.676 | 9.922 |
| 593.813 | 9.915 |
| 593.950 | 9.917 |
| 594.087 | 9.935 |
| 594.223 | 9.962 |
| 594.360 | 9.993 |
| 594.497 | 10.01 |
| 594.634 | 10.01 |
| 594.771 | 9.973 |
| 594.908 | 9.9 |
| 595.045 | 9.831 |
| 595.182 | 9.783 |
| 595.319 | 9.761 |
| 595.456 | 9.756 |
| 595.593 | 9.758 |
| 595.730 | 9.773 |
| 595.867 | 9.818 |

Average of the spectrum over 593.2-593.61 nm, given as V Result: 9.91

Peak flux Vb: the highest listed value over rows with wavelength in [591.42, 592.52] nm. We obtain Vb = 9.959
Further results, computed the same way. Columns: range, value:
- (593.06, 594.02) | 9.923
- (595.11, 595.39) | 9.783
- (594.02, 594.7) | 10.01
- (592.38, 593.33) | 9.928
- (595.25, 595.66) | 9.761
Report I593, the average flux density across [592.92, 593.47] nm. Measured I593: 9.89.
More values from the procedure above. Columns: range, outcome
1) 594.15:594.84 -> 9.99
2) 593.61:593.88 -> 9.91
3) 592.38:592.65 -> 9.9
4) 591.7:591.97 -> 9.92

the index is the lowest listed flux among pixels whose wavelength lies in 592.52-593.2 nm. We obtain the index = 9.873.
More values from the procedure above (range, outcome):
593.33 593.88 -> 9.909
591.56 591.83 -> 9.893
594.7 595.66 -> 9.756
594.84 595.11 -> 9.831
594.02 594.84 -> 9.935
